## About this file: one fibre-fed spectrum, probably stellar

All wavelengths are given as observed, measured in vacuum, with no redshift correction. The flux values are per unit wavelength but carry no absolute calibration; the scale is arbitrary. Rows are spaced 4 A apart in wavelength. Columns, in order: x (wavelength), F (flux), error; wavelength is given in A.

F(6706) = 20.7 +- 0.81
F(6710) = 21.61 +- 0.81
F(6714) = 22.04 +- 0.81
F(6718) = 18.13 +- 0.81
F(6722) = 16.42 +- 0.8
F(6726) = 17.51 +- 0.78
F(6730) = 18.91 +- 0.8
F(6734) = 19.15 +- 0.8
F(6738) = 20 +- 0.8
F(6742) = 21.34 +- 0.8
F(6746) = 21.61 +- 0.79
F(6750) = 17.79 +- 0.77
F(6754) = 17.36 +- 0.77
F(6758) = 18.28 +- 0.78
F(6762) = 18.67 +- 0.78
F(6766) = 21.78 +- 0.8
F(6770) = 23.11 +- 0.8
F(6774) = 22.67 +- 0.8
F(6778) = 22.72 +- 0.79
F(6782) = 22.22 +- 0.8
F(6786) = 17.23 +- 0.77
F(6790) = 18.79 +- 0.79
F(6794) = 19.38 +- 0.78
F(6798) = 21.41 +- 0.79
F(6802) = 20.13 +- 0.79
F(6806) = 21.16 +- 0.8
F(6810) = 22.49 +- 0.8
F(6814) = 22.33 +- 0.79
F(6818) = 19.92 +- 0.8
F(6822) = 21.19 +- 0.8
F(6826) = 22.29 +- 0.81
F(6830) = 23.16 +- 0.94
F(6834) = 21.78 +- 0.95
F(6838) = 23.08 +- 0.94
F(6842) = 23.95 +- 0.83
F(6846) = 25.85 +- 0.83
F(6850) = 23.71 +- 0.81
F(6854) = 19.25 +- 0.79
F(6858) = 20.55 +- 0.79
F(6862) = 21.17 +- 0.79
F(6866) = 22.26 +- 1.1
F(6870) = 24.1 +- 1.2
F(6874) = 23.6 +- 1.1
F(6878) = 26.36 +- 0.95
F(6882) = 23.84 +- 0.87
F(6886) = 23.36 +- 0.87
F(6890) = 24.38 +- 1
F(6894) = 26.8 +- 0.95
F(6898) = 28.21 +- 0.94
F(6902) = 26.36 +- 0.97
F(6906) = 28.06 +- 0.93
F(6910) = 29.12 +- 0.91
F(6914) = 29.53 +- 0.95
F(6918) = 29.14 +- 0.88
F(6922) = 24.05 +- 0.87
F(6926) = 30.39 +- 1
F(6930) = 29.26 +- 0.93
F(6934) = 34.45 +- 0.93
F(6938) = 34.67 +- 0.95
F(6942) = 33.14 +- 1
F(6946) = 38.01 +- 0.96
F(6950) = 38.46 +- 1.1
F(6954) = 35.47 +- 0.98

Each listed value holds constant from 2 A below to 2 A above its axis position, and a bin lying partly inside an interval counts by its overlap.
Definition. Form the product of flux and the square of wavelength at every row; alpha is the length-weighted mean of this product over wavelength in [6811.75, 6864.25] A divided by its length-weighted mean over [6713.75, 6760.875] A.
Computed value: 1.2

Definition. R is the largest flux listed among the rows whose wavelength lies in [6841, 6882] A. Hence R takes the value 26.36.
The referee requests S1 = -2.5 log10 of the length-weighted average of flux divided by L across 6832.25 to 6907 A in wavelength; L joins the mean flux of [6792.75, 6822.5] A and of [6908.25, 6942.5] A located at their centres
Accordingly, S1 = 0.083 mag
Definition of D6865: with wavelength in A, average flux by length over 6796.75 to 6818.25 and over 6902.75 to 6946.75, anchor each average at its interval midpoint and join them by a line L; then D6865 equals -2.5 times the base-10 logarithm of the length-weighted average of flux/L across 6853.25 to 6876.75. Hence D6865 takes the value 0.17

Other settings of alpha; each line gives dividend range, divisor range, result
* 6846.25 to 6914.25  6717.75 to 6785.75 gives 1.29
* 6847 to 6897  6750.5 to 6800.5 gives 1.19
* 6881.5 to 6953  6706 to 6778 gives 1.57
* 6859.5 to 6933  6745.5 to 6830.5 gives 1.31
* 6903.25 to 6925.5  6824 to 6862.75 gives 1.27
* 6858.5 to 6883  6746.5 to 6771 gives 1.24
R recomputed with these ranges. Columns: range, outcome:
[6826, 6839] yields 23.16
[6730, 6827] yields 23.11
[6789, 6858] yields 25.85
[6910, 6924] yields 29.53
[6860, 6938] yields 34.67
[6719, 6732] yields 18.91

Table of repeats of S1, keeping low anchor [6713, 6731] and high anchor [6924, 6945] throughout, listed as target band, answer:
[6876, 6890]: 0.19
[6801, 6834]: 0.15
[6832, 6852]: 0.12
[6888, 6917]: 0.11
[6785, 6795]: 0.23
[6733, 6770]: 0.03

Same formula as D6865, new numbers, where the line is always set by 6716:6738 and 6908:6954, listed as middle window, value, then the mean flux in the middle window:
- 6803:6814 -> 0.09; 21.8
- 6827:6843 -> 0.12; 22.9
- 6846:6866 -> 0.23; 21.7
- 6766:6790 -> 0.01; 21.4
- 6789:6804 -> 0.15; 20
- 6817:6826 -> 0.17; 21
